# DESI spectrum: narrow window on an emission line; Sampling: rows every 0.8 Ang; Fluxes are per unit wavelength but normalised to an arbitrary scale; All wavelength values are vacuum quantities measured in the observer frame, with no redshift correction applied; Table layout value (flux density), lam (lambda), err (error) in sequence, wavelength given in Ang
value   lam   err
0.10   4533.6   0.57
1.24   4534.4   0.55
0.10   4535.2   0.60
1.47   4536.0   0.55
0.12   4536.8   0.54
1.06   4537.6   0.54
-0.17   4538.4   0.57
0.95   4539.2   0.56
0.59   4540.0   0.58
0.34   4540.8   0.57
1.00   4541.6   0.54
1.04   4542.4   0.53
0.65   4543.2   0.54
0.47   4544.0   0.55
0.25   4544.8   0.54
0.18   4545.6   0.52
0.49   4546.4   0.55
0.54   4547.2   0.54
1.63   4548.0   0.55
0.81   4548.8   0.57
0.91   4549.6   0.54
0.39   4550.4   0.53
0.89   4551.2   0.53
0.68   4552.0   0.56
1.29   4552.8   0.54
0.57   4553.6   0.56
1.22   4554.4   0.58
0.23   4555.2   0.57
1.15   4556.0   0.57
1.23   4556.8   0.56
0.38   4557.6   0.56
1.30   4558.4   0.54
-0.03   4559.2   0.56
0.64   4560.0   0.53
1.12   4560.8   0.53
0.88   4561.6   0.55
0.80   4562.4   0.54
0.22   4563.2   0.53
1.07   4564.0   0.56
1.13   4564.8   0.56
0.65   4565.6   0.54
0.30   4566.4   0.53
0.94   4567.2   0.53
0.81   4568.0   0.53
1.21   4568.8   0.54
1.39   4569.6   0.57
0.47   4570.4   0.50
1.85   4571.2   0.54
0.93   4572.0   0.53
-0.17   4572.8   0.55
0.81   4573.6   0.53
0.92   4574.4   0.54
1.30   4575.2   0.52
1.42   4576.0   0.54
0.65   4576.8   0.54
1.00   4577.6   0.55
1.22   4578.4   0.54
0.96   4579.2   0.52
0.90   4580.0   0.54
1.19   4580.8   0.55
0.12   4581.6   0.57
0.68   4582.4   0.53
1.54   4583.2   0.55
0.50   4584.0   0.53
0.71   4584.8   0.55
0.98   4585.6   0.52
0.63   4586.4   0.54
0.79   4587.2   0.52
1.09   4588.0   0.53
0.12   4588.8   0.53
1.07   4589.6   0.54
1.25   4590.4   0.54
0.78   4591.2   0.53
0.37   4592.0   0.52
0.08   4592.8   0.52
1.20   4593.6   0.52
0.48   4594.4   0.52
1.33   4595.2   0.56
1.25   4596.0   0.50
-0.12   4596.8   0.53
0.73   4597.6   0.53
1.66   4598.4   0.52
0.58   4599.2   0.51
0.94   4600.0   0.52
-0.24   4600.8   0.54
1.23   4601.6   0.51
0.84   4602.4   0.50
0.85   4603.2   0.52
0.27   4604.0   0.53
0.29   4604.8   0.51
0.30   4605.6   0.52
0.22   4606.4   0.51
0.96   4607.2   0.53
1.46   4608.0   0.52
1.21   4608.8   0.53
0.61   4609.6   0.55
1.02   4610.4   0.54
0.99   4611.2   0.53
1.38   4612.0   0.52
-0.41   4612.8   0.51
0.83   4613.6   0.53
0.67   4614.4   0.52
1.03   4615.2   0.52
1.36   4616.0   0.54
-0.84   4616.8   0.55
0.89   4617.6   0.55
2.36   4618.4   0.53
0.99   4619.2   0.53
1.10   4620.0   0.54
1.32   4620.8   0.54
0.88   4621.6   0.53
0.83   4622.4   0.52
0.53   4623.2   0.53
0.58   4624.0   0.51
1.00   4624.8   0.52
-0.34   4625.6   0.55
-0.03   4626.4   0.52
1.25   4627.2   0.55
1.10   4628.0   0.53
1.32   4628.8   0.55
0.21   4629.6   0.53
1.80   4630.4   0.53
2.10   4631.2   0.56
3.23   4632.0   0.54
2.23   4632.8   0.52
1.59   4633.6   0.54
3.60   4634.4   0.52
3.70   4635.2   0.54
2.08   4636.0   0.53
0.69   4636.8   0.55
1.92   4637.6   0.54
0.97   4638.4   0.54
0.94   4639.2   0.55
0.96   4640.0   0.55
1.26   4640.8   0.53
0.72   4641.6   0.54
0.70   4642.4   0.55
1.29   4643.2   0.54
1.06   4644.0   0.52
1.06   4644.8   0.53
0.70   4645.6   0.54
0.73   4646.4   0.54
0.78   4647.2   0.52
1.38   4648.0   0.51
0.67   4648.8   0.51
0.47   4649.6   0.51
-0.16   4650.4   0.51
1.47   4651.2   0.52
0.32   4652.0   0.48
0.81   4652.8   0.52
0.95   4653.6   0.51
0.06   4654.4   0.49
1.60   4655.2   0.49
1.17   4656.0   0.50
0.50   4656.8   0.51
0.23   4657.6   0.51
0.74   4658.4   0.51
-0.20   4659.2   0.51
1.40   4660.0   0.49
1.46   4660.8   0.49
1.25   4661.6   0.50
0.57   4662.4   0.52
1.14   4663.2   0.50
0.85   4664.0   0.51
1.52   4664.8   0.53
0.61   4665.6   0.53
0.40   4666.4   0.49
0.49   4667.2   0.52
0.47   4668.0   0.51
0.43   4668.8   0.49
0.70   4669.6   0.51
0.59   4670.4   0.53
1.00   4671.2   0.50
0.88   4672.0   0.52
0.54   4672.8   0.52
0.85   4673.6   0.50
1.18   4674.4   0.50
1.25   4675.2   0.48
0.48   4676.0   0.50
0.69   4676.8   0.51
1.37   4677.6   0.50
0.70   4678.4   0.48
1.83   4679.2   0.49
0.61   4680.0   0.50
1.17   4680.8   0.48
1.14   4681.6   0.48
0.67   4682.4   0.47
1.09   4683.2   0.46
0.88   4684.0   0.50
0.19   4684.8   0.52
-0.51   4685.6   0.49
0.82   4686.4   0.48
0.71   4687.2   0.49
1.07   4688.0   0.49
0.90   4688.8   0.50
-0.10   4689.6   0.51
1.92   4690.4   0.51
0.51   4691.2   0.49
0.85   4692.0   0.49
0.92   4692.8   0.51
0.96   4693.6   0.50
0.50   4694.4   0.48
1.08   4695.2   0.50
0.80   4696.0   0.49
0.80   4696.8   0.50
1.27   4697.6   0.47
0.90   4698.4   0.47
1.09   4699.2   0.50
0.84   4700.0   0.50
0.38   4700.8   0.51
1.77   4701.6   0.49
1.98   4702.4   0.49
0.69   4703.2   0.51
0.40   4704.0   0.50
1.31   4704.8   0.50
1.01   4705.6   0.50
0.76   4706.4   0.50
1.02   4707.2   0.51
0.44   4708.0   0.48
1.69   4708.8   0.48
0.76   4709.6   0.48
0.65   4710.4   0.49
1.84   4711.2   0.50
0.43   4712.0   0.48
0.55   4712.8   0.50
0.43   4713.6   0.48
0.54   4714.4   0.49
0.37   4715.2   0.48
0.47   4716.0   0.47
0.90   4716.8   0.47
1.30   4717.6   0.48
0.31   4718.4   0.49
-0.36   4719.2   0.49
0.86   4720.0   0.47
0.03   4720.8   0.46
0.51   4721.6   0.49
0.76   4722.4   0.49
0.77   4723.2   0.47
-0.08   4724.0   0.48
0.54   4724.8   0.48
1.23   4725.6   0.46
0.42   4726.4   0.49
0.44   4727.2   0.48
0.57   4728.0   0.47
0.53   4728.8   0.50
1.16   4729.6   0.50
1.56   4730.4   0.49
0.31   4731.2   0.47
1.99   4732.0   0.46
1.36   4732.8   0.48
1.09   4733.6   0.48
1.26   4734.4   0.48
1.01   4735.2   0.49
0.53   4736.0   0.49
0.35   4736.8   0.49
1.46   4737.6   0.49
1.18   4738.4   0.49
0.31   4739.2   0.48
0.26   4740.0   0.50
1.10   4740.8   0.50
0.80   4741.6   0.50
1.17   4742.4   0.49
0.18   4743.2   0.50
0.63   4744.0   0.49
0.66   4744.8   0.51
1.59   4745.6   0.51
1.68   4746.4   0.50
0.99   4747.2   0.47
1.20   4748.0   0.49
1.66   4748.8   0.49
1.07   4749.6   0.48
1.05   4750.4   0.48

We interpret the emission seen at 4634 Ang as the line [O II] 3727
